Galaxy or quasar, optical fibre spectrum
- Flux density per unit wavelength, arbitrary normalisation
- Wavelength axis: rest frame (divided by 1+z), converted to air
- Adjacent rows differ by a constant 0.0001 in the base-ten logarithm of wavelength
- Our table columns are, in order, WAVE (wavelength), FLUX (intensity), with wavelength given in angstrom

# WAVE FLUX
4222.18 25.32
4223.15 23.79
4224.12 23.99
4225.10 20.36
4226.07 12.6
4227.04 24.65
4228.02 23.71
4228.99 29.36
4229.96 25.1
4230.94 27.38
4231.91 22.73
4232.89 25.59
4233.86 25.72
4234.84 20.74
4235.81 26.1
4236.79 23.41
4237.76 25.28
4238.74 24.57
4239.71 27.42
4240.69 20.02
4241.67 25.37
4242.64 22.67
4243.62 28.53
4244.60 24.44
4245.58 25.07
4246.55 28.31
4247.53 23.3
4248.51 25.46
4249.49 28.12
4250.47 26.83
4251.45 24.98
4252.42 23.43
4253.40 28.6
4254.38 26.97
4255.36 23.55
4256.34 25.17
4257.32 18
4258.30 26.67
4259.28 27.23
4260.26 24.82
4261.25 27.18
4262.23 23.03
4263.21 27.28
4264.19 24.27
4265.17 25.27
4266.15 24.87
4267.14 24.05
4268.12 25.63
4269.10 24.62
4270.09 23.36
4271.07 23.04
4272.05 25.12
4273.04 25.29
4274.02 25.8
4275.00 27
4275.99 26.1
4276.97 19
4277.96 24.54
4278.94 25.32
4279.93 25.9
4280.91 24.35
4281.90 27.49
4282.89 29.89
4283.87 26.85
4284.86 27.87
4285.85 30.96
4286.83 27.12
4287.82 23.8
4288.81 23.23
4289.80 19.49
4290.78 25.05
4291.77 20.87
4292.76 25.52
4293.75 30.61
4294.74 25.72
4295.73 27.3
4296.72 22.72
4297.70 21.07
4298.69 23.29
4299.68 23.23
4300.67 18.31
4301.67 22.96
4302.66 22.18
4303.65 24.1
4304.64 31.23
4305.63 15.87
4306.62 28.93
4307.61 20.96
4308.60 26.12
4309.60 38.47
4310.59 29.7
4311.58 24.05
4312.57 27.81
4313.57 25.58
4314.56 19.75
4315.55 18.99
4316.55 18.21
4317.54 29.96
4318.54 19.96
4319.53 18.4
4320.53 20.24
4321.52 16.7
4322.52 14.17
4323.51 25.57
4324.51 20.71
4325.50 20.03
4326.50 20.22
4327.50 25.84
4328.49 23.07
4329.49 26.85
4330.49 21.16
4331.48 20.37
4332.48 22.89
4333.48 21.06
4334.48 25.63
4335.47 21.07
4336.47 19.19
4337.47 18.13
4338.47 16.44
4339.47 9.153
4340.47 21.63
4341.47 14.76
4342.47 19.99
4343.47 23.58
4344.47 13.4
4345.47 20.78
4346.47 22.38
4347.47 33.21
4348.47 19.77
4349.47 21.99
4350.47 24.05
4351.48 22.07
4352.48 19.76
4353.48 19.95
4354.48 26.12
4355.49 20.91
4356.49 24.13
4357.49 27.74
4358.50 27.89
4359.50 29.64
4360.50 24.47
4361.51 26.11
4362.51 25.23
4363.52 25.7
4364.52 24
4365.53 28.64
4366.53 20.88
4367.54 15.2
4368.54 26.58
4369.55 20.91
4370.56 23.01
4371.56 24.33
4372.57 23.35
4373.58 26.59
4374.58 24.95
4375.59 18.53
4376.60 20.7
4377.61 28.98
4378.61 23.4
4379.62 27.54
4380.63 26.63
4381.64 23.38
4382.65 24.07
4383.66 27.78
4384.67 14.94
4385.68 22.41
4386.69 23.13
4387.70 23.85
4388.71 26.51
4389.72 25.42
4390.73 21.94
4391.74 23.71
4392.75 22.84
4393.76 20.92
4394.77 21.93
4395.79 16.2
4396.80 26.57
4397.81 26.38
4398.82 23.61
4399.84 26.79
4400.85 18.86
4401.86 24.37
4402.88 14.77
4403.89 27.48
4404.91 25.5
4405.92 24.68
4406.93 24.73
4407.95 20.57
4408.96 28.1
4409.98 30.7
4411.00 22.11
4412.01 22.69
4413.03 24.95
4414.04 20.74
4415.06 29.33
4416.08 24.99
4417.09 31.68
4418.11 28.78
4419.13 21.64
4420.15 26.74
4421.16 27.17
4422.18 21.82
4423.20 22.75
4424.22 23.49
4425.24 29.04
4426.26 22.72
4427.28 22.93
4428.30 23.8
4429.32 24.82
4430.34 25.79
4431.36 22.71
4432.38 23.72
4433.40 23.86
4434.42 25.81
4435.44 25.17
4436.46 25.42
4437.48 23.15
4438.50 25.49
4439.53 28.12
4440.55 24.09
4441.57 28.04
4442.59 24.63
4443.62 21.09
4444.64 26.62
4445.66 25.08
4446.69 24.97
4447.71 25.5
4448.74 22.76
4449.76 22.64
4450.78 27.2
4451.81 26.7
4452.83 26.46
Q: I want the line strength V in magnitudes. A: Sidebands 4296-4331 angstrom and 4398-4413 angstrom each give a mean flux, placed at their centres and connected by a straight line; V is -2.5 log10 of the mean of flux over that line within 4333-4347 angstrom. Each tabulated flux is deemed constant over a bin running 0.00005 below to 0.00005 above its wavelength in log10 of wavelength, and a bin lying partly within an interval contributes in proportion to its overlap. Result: 0.217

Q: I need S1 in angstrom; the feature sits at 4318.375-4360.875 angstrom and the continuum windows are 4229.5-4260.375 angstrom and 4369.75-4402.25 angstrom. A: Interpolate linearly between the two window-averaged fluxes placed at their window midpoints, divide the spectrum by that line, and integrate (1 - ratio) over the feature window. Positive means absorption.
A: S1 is 4.4 angstrom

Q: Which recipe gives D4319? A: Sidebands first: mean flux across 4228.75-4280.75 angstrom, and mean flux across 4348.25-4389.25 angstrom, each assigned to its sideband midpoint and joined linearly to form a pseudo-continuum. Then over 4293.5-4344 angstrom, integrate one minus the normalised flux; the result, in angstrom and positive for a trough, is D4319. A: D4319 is 4.1 angstrom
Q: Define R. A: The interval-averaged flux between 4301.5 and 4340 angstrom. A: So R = 22.3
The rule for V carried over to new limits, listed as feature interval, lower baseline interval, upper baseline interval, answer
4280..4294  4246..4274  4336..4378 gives -0.06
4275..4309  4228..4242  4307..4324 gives -0.04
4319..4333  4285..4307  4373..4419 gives 0.15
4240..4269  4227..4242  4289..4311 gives -0.02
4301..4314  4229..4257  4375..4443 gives -0.04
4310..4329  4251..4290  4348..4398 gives 0.11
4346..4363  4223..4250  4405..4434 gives 0.01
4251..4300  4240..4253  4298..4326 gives -0.04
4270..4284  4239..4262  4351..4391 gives -0.01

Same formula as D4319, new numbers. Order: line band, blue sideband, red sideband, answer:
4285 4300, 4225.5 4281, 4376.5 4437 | -0.1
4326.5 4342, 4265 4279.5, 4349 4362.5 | 2.5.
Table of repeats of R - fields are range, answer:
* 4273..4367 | 23.4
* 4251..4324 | 24.5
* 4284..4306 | 24.3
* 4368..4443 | 24.3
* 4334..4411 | 23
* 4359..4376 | 24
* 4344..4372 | 23.5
